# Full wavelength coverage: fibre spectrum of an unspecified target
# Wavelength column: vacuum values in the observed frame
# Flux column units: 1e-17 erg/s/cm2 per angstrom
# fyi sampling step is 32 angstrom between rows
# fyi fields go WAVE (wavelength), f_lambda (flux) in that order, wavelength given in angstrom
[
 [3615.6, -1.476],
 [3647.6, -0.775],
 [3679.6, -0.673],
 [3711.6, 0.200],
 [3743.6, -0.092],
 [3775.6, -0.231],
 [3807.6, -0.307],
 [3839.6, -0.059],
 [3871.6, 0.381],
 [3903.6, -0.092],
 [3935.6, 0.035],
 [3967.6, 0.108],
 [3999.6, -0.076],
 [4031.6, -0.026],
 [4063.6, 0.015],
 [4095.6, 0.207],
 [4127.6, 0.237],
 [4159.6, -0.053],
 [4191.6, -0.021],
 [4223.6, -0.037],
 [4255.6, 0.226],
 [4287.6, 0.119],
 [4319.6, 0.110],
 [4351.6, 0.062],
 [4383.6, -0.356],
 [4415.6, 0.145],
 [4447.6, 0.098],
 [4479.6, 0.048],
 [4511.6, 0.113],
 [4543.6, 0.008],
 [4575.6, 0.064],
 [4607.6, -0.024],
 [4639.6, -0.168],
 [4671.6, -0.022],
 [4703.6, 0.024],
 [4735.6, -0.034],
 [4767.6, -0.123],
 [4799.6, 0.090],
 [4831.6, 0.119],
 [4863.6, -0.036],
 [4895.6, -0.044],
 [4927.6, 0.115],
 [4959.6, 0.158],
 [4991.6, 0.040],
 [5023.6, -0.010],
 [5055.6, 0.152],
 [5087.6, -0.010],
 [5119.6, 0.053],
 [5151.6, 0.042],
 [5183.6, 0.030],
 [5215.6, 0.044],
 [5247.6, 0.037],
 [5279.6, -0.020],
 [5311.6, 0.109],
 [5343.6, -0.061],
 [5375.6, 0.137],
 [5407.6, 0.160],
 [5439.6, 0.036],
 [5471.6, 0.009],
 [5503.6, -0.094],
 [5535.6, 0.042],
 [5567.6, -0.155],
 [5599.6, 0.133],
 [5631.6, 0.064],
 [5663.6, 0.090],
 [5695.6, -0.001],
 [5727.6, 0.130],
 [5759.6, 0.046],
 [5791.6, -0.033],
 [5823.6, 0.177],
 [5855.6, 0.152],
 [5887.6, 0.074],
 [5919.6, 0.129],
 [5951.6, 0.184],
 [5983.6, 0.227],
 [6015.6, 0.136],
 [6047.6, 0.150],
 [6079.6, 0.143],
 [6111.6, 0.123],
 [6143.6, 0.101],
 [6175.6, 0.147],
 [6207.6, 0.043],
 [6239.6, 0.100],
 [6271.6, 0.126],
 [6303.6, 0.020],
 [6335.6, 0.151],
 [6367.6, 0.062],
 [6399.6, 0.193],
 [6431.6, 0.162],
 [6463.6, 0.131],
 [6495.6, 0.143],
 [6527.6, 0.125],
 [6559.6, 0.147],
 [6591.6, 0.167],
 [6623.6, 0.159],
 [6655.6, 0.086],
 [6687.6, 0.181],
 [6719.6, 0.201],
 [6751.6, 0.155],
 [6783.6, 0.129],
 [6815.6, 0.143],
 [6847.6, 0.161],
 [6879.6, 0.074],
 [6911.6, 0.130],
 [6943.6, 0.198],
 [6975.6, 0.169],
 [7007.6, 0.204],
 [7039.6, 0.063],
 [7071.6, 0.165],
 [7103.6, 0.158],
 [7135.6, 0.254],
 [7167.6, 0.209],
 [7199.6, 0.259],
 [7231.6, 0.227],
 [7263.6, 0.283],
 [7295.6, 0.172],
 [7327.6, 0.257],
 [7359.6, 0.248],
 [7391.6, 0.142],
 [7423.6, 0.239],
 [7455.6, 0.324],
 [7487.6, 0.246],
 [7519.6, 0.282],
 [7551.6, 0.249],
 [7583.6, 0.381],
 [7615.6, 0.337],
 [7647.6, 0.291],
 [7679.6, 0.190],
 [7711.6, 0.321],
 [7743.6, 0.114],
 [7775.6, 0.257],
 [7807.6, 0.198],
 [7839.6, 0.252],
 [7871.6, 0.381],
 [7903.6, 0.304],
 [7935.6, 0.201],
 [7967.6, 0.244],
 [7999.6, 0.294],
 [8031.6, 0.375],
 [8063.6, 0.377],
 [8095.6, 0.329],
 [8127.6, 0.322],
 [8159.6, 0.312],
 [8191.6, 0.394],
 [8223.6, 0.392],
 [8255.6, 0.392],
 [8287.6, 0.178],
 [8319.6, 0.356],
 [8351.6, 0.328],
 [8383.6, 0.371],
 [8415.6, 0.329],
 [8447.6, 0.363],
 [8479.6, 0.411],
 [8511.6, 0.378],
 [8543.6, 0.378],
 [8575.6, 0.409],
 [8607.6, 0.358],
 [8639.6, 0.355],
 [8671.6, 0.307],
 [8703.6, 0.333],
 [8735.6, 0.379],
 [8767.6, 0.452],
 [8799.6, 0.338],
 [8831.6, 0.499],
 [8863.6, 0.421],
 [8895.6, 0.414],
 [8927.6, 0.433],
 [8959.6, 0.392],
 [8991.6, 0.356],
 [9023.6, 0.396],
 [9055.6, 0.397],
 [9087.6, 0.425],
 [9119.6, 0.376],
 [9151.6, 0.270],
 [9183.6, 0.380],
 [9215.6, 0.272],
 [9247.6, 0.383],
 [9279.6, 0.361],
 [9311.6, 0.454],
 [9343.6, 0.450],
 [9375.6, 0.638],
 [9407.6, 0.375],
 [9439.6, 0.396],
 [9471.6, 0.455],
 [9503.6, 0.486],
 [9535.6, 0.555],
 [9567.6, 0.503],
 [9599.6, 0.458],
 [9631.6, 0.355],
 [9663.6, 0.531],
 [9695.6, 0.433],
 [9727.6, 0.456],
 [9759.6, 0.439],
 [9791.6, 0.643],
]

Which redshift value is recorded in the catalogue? 0.782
